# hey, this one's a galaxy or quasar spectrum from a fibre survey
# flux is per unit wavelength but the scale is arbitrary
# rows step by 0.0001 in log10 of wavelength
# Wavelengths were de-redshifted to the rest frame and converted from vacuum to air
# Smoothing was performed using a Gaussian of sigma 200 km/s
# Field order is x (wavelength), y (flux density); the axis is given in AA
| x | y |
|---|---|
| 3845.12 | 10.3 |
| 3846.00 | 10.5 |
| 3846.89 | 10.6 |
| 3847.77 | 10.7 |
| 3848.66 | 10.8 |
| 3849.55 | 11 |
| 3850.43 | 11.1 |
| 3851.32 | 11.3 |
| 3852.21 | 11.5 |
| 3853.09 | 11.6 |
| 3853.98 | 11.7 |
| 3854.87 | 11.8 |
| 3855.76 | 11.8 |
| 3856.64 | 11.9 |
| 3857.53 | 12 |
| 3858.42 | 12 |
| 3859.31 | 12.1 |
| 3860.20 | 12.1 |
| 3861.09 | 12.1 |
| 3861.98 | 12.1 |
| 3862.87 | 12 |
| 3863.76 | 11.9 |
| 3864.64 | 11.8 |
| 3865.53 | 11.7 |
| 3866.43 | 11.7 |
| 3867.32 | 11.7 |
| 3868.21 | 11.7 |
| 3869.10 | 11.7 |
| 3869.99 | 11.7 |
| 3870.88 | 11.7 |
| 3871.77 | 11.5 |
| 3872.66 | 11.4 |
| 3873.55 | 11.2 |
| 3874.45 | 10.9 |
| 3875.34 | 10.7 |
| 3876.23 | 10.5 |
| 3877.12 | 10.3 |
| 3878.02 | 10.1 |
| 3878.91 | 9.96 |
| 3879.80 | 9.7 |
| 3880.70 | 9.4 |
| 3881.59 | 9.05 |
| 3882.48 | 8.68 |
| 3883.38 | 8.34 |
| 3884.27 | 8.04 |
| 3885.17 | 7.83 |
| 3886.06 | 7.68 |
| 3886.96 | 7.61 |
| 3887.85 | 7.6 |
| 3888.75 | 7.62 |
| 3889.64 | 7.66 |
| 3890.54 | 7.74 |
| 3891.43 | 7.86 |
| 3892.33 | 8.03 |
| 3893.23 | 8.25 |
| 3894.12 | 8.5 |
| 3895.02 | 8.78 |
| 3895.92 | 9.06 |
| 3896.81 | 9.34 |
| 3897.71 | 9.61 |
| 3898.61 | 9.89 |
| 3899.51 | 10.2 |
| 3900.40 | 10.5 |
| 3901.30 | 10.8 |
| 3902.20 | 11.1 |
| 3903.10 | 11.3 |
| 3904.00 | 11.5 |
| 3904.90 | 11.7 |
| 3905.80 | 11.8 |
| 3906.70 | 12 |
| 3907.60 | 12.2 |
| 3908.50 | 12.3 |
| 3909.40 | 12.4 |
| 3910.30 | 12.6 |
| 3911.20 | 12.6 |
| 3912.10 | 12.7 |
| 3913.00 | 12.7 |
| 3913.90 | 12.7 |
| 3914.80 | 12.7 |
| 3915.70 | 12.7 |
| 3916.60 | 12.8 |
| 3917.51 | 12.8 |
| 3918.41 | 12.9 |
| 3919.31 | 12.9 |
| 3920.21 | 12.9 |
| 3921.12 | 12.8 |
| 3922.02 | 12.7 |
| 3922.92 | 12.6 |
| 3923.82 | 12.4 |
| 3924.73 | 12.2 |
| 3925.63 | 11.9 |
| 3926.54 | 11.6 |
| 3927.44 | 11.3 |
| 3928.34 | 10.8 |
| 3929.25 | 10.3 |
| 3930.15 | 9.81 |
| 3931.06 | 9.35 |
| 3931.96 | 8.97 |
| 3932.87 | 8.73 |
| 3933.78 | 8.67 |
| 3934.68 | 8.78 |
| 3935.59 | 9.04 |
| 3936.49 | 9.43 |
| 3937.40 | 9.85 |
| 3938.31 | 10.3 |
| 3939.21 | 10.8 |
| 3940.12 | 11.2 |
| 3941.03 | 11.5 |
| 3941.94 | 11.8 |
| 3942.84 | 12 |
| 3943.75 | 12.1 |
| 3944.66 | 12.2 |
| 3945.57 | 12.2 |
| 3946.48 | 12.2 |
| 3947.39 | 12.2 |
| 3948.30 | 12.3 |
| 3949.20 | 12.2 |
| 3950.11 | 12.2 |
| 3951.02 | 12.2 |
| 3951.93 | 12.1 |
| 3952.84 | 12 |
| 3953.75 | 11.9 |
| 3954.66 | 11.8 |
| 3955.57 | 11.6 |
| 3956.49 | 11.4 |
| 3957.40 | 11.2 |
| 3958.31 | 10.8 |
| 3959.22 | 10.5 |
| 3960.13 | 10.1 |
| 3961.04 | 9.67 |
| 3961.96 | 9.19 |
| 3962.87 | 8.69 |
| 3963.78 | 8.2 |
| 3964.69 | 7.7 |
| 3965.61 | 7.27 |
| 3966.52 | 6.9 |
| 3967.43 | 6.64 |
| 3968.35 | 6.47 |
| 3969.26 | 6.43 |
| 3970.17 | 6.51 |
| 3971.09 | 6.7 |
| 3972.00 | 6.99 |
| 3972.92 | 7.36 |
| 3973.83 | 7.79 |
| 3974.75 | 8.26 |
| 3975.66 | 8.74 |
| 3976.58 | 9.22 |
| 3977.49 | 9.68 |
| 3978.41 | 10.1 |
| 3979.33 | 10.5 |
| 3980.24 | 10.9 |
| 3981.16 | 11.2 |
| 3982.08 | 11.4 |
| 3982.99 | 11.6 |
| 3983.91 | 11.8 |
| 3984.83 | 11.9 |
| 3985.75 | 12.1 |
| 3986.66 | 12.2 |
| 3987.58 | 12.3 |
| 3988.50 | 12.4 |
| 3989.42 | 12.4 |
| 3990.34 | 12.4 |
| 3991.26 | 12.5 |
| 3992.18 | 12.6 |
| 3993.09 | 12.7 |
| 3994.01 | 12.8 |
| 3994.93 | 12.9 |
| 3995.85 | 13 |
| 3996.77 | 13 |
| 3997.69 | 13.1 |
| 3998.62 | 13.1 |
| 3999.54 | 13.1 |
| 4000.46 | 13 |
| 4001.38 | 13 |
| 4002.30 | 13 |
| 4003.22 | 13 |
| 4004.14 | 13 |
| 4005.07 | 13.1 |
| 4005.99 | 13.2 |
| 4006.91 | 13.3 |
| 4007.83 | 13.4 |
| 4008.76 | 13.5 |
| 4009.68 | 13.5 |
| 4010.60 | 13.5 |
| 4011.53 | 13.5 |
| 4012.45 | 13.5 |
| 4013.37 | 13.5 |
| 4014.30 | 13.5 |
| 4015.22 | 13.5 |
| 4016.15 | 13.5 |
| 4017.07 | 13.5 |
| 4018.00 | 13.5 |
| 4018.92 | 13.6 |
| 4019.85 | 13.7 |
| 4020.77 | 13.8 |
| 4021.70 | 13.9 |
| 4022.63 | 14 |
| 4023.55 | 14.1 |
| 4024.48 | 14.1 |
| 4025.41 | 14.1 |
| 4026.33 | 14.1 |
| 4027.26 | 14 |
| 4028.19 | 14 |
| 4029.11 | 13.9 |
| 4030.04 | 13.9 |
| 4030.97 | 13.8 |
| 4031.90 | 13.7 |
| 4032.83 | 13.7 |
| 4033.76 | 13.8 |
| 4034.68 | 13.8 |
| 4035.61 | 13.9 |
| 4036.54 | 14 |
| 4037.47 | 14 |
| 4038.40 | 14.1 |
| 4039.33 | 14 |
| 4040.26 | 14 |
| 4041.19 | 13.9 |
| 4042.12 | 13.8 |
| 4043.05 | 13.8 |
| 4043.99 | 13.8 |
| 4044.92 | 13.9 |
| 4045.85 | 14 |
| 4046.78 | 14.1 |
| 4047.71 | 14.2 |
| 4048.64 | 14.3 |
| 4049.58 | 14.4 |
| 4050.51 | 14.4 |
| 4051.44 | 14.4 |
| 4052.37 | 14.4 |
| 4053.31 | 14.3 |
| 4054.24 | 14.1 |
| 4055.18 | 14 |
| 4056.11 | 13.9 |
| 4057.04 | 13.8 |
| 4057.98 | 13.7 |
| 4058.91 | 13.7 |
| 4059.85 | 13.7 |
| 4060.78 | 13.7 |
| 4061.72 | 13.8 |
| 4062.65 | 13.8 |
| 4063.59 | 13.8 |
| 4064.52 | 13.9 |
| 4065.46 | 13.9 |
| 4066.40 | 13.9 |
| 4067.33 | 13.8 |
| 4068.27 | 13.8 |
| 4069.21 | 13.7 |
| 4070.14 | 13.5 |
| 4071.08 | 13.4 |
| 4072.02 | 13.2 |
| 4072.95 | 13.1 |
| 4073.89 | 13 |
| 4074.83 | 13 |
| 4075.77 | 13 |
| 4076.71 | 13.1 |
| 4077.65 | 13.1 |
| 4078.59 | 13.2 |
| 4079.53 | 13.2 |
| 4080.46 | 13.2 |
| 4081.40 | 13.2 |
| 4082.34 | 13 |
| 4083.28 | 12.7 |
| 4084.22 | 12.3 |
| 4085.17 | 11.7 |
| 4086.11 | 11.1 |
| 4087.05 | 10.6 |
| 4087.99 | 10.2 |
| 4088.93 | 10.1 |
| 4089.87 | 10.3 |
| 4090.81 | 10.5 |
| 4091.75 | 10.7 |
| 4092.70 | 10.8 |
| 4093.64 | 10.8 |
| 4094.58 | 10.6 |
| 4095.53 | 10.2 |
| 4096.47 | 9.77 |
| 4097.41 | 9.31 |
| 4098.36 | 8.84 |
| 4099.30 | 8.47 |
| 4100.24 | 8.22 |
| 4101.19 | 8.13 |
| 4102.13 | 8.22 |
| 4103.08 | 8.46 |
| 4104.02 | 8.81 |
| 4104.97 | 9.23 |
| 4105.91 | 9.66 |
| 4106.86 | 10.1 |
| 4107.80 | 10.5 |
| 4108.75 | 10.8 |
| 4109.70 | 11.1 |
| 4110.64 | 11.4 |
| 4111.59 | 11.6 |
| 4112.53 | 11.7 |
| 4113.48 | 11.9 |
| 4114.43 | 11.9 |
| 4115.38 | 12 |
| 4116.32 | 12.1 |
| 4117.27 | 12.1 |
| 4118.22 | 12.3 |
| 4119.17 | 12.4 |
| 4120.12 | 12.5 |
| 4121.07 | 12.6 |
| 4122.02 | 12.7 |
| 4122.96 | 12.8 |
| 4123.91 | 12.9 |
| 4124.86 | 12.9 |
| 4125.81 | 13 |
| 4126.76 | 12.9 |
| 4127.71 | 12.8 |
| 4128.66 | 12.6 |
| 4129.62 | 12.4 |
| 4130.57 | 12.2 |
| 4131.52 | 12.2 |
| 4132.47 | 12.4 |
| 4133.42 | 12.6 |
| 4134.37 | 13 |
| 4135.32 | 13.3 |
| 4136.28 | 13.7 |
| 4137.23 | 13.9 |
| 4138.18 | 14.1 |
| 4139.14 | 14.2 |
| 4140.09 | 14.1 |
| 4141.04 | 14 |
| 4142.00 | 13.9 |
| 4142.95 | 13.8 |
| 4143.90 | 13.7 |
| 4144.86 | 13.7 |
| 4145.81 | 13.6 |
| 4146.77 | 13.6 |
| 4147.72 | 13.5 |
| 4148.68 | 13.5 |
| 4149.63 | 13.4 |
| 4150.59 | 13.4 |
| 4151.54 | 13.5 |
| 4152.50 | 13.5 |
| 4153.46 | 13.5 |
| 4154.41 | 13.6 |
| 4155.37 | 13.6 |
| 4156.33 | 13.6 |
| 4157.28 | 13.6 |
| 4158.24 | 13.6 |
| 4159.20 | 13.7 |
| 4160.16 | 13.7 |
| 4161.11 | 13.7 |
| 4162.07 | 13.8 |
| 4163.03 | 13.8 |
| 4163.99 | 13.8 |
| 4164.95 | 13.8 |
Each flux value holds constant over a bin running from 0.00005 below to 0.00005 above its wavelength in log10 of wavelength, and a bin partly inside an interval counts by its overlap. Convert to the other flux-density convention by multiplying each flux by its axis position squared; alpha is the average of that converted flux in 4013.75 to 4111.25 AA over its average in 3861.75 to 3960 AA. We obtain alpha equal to 1.3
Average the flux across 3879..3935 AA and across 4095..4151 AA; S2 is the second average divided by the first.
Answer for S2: 1.14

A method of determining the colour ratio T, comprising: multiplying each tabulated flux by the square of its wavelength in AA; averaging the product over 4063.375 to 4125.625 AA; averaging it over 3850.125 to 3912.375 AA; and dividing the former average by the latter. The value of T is 1.23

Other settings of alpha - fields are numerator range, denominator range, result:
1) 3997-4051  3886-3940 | 1.36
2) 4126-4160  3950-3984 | 1.53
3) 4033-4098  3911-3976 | 1.31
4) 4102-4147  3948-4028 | 1.13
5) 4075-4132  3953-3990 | 1.25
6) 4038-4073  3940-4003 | 1.33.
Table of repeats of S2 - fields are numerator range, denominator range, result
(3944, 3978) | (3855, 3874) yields 0.82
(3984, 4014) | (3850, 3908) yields 1.24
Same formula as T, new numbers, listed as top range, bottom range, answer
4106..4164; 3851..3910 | 1.40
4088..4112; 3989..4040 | 0.76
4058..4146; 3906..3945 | 1.15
